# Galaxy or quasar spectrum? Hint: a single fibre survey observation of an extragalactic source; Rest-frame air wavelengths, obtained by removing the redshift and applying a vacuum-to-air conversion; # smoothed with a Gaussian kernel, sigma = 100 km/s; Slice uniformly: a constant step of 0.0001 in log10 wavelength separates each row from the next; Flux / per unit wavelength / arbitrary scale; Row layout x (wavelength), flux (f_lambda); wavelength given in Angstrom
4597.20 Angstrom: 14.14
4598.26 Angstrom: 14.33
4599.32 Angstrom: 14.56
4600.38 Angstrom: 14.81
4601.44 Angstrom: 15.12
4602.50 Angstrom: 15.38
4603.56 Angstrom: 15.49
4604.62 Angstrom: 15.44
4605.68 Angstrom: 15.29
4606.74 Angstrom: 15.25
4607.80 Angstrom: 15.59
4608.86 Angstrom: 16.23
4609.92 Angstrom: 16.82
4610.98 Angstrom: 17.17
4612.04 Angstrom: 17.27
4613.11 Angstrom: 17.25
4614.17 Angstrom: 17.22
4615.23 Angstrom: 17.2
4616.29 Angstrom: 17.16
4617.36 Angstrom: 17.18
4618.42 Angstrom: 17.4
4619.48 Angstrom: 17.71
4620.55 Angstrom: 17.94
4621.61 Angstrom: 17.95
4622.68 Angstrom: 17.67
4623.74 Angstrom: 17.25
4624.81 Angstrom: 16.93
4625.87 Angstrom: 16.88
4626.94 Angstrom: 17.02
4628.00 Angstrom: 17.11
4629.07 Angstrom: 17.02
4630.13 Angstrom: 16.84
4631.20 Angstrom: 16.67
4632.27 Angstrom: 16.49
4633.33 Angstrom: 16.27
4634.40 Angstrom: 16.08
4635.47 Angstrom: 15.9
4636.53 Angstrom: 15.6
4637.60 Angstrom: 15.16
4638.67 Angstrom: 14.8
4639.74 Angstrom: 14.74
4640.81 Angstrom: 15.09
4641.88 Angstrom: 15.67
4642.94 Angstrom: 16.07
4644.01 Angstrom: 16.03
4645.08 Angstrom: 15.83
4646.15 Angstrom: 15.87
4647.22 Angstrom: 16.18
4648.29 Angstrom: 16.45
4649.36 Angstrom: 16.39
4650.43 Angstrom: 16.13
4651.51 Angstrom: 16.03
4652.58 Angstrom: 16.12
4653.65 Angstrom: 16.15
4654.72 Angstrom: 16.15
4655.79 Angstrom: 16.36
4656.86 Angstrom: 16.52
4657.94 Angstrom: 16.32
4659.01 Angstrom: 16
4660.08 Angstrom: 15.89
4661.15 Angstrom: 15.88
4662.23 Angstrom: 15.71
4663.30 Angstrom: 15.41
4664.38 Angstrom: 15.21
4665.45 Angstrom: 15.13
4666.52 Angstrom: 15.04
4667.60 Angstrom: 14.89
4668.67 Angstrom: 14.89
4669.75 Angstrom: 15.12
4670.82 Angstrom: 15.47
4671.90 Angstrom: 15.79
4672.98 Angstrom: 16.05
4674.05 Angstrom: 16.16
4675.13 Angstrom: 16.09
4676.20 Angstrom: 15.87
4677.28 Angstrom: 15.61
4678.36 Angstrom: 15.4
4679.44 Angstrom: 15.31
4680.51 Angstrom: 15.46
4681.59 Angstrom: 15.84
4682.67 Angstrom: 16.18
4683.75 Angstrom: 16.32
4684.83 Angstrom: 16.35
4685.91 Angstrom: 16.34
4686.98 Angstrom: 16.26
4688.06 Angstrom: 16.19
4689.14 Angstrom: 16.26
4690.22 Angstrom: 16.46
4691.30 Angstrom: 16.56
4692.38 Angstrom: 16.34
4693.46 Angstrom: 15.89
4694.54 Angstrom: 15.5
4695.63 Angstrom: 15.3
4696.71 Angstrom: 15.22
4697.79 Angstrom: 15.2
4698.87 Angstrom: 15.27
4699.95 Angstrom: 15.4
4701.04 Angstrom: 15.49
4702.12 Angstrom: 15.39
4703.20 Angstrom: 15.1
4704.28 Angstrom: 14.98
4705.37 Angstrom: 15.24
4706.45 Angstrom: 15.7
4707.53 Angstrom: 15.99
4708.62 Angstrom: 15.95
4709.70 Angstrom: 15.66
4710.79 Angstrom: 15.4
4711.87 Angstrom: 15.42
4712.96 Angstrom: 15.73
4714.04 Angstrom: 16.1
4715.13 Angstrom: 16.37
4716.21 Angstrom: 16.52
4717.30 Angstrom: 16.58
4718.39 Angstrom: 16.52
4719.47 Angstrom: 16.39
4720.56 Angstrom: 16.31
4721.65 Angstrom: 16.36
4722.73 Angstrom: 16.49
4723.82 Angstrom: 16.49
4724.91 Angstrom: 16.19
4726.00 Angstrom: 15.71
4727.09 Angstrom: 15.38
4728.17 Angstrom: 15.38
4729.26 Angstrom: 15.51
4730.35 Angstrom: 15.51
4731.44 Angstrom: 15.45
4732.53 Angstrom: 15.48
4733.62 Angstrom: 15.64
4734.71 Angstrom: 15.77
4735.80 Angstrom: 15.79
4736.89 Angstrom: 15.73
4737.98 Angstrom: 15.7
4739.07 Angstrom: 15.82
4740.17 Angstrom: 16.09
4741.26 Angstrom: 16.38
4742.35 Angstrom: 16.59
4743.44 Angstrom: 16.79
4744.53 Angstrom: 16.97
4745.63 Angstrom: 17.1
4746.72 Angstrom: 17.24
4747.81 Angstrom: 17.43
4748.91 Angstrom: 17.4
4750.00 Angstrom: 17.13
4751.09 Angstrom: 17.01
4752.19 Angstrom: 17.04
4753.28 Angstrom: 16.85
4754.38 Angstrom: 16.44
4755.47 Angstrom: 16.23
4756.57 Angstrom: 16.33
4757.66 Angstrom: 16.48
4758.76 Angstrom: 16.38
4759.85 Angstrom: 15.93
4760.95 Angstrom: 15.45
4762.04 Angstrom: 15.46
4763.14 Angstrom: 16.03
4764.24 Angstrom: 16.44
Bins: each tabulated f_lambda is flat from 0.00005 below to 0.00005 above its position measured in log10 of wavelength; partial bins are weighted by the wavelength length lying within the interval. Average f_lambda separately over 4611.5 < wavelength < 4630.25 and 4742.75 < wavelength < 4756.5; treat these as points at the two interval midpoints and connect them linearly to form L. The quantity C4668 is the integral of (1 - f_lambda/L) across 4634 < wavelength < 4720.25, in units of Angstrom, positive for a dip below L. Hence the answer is 6.7 Angstrom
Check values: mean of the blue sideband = 17.3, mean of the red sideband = 16.9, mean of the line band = 15.8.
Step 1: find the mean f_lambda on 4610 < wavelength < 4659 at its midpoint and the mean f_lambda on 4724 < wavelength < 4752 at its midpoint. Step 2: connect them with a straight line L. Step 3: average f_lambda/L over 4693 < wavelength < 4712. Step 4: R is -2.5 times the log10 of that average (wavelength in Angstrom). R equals 0.060 mag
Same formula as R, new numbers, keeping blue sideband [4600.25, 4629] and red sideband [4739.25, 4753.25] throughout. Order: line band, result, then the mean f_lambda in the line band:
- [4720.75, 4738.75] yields 0.07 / 15.8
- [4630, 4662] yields 0.05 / 16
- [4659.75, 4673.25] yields 0.09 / 15.4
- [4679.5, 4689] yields 0.05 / 16.1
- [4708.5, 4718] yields 0.06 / 16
